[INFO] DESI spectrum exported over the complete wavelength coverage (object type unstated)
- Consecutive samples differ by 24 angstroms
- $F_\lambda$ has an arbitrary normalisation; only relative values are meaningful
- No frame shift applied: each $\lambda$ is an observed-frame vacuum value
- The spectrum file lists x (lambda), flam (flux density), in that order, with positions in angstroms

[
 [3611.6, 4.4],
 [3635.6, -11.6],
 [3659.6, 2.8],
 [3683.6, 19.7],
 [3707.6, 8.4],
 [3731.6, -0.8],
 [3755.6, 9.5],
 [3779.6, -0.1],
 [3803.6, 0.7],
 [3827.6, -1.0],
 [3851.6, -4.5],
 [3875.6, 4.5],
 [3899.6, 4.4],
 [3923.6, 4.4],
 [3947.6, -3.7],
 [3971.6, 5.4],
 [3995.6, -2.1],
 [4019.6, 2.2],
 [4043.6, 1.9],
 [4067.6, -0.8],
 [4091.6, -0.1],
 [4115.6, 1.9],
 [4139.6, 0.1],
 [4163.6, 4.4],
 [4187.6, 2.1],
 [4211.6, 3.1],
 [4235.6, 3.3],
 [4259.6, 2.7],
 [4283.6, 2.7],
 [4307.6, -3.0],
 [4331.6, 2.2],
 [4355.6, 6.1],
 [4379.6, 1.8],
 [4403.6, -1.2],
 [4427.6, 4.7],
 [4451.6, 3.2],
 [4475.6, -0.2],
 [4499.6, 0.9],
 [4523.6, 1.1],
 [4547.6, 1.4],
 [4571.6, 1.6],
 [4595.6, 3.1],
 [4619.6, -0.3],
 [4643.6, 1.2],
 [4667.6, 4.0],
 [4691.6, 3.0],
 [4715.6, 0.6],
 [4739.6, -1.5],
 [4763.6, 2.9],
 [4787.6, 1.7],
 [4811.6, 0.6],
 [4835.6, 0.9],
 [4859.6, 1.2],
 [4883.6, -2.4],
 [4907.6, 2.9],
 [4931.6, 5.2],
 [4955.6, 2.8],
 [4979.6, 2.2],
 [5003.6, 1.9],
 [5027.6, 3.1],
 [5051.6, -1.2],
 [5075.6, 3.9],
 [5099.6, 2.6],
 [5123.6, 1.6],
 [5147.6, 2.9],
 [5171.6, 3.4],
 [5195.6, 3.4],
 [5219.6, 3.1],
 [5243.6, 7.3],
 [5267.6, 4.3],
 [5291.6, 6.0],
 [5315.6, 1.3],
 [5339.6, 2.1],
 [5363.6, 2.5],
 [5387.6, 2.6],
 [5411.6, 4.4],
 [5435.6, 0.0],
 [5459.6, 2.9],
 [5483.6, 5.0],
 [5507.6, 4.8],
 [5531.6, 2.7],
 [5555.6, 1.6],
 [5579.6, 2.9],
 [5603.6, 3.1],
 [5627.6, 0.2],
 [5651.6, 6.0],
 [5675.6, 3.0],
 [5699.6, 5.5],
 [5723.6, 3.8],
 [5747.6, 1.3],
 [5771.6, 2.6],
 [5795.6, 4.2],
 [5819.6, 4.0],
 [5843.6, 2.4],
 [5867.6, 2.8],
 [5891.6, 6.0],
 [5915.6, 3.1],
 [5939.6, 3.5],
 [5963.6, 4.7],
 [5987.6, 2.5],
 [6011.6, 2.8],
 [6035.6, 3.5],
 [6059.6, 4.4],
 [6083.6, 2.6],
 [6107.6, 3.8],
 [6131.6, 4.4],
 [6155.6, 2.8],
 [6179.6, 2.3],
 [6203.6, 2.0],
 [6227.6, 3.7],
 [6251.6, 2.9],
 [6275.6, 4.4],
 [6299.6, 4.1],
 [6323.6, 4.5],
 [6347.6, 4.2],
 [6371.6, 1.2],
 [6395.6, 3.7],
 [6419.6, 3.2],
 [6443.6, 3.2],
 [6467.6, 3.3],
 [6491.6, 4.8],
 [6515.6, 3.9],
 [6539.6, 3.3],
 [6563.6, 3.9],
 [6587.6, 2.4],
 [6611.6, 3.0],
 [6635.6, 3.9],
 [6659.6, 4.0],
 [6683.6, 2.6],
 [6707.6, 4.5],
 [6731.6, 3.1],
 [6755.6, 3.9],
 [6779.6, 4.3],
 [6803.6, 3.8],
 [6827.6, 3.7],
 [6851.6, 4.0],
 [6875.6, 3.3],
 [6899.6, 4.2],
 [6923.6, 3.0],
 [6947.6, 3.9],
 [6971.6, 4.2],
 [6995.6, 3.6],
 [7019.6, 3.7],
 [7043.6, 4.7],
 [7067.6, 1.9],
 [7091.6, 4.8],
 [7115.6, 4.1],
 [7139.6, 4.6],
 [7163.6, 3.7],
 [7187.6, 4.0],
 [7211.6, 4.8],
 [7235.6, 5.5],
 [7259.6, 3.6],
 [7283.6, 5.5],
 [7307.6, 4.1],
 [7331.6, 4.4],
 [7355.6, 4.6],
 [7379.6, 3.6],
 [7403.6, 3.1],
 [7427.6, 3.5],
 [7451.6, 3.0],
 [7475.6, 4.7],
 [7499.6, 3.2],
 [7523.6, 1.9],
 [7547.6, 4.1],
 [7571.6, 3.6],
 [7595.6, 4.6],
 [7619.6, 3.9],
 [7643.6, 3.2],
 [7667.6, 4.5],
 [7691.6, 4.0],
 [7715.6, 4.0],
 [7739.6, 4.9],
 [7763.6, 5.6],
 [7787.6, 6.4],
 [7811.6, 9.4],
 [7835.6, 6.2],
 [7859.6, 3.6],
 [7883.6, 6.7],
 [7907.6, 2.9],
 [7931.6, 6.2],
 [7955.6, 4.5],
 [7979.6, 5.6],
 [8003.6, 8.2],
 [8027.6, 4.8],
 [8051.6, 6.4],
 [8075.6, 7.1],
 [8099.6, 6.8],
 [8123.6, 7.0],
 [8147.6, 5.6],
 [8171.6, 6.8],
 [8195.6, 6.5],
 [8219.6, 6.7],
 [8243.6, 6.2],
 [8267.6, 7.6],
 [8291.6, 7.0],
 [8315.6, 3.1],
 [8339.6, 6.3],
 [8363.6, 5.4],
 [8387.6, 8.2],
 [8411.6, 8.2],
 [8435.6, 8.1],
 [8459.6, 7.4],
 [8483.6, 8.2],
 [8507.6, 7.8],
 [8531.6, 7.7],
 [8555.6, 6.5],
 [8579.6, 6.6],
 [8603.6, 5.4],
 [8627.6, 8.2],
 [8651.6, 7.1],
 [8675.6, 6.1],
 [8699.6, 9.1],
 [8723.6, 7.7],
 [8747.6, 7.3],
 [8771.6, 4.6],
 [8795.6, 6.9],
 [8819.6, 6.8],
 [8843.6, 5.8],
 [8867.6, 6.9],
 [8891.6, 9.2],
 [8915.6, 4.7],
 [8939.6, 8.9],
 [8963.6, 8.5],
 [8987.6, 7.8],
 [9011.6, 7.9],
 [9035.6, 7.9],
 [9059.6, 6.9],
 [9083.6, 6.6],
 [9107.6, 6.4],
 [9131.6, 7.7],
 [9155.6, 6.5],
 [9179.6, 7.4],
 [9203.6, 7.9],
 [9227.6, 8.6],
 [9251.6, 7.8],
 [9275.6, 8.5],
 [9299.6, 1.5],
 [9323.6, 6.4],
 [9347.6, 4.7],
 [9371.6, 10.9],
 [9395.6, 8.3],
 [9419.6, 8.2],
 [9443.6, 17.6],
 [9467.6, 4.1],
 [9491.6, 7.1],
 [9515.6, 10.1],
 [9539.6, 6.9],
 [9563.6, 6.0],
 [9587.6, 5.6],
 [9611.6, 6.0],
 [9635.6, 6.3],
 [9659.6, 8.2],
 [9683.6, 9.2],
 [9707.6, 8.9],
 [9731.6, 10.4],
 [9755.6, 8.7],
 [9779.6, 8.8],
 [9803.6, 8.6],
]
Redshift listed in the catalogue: 1.094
